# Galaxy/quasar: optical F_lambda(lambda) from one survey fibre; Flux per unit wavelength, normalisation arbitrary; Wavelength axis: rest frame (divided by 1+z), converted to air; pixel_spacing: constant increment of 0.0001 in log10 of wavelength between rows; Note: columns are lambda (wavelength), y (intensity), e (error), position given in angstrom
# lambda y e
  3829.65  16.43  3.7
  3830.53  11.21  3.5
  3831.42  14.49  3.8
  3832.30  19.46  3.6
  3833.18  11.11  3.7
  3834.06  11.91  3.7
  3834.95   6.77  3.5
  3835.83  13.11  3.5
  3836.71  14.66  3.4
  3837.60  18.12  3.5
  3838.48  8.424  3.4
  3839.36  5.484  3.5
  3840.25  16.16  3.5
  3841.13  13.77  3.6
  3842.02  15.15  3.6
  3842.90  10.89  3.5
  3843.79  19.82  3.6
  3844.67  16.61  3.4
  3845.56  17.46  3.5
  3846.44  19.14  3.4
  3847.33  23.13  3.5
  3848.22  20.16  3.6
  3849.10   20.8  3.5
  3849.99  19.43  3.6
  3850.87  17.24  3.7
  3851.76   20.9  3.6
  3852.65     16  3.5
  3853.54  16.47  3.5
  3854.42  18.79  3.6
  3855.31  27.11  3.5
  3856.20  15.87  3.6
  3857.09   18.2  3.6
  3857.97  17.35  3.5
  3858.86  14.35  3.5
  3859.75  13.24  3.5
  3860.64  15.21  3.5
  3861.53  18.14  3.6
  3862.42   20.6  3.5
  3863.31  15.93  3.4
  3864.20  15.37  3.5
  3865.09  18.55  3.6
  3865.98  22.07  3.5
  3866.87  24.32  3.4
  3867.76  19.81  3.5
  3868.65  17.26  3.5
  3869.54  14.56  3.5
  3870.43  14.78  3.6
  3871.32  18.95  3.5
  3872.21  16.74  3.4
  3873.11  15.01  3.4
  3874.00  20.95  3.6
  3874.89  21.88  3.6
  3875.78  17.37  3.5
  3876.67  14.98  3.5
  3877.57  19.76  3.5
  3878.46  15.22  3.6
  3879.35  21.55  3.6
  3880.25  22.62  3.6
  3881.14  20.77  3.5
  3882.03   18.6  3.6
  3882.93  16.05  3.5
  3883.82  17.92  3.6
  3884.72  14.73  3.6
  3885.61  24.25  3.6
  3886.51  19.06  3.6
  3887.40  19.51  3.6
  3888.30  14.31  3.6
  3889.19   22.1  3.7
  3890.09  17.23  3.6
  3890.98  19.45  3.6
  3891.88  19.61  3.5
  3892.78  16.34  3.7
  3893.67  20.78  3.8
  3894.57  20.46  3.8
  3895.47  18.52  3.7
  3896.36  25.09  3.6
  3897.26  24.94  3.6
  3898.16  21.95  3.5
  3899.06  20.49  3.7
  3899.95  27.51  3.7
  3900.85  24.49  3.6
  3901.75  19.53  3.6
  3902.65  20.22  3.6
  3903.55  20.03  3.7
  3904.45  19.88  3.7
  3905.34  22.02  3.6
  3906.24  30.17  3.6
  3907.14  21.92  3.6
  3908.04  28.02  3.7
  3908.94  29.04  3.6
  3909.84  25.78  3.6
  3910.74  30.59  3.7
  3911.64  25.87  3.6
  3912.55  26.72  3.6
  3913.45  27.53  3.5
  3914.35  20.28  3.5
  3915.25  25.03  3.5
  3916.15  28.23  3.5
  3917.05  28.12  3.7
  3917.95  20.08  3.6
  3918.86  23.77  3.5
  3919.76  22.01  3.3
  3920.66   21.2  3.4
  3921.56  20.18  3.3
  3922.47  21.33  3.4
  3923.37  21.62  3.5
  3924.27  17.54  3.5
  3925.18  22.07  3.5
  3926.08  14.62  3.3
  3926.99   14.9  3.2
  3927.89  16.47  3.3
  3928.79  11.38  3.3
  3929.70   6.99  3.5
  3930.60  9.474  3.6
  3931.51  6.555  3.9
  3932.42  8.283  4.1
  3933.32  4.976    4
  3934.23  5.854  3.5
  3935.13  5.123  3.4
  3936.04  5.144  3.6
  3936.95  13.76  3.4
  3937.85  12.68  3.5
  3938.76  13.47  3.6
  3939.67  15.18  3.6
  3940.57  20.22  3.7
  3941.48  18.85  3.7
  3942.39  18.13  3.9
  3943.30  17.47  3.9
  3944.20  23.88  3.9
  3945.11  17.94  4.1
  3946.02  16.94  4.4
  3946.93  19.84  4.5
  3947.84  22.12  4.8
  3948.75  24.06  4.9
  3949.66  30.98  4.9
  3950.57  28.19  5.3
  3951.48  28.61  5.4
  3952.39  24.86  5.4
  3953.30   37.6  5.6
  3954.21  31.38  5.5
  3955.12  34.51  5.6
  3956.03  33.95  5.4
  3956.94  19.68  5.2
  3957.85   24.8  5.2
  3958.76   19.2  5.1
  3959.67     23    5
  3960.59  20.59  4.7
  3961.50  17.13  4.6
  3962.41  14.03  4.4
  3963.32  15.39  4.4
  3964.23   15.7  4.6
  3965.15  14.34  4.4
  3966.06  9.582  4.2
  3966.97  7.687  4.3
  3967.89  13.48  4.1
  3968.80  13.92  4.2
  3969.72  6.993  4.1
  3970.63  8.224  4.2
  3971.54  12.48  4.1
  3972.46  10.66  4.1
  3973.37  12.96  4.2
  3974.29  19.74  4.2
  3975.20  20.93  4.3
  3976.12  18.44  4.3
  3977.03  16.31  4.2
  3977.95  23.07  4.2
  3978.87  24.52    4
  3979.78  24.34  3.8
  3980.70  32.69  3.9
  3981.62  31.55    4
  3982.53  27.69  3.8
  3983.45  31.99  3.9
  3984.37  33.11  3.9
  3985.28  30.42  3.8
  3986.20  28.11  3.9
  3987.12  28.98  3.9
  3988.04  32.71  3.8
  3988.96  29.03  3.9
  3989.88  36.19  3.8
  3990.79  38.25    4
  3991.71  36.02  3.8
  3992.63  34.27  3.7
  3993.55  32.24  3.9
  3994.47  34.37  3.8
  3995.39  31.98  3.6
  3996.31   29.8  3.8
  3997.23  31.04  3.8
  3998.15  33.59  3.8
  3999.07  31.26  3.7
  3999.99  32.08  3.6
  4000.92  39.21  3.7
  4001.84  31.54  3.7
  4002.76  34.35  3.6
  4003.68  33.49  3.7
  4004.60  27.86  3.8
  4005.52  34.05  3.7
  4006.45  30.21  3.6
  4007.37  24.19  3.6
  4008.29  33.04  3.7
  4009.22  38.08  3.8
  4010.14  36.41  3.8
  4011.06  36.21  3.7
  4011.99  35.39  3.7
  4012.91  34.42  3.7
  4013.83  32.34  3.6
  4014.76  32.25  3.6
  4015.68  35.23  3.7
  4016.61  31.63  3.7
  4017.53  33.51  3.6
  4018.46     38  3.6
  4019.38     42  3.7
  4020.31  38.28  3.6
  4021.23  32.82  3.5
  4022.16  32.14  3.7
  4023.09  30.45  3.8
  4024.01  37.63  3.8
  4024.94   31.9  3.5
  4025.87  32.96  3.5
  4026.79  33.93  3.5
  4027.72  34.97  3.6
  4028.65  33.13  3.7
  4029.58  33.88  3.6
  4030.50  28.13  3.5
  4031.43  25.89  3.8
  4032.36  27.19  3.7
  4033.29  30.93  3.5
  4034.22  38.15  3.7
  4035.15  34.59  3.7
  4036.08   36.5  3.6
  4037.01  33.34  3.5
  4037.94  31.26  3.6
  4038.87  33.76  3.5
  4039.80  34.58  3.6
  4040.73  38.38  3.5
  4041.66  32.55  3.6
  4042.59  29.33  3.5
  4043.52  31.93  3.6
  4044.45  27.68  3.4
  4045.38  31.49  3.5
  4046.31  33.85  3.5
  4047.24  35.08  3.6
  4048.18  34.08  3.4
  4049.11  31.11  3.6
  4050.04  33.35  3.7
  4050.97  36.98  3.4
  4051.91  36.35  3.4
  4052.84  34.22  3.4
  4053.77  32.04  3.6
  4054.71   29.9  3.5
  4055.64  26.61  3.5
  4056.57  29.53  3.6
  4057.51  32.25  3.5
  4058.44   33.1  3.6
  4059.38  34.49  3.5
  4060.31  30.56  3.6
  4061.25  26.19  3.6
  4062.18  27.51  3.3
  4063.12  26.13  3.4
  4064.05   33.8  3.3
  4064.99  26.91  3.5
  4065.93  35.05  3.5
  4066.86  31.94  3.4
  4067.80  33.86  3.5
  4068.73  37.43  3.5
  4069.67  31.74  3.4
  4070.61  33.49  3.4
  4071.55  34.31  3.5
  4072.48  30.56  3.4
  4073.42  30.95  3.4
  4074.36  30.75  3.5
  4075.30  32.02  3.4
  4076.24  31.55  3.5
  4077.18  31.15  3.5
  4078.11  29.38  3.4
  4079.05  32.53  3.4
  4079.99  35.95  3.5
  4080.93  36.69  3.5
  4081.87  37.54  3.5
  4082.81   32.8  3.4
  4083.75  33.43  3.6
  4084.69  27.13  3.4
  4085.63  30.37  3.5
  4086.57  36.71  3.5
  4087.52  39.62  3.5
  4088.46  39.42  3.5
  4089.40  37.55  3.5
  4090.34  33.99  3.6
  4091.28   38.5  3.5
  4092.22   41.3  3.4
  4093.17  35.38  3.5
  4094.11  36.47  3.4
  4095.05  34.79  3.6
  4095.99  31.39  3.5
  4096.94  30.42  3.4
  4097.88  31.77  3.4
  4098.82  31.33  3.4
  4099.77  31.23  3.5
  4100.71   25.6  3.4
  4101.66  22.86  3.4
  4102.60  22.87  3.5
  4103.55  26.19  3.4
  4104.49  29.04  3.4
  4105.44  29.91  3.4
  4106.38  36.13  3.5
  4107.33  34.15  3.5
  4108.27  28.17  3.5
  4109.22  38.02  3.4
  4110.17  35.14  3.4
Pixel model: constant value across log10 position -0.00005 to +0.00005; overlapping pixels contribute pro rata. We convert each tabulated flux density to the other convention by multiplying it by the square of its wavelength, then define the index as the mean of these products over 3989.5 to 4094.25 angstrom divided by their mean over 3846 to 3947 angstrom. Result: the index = 1.9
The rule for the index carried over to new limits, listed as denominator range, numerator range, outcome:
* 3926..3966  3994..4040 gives 1.90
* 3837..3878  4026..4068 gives 2.03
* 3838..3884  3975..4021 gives 1.93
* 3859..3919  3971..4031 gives 1.57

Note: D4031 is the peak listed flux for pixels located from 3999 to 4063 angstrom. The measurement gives 42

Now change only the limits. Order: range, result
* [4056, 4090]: 39.62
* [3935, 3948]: 23.88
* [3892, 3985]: 37.6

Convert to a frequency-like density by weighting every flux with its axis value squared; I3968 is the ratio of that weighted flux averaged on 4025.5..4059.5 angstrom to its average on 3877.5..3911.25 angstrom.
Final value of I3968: 1.64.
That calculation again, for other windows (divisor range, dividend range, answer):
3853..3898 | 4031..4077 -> 1.88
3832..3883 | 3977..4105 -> 2.07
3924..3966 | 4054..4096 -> 1.94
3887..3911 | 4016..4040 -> 1.61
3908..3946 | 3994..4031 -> 1.93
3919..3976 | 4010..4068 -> 1.97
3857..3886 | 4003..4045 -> 1.98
